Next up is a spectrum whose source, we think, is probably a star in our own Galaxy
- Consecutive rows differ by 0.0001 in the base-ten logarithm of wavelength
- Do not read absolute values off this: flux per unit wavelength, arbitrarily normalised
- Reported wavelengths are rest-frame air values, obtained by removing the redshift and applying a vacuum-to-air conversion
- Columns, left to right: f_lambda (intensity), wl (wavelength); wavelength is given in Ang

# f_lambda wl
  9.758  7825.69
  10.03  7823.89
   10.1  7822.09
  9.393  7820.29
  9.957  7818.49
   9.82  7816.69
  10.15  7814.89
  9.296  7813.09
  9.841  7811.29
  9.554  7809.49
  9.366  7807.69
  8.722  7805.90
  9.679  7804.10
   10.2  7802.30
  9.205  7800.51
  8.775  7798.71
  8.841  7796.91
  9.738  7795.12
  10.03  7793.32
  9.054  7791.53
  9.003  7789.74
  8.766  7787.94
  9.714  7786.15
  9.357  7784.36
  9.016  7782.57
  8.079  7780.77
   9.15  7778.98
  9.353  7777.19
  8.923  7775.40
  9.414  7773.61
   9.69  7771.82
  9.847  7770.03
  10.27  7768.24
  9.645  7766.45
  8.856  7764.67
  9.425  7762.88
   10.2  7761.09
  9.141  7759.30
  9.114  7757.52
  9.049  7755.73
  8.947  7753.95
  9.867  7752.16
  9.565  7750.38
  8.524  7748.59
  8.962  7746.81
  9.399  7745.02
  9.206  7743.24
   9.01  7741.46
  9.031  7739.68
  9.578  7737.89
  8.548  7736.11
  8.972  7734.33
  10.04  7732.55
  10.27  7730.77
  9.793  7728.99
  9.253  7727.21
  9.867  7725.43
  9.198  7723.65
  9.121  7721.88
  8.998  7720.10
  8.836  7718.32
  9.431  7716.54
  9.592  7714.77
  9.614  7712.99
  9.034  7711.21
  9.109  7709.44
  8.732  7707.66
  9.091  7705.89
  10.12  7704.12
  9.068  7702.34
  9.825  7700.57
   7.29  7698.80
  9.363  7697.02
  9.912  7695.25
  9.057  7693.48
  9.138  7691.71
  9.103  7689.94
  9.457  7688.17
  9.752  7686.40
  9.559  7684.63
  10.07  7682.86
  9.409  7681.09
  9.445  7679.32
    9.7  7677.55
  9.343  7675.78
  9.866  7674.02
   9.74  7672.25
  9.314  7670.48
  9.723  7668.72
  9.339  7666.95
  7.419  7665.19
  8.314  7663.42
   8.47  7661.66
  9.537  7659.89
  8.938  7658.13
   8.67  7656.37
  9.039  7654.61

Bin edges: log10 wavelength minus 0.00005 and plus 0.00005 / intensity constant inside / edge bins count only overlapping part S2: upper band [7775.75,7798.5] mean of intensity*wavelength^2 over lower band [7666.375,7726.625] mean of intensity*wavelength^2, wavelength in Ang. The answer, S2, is 1.00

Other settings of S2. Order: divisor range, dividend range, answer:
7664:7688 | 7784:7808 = 1.02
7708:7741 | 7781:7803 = 1.01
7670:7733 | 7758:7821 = 1.02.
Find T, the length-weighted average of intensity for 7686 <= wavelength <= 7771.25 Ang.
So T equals 9.32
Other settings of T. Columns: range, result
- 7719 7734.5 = 9.52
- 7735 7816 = 9.31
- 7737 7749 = 9.12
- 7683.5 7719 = 9.26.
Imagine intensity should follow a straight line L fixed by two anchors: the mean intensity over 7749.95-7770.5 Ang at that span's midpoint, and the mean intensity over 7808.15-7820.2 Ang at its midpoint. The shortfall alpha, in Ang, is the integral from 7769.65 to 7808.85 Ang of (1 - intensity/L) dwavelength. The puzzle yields 1.4 Ang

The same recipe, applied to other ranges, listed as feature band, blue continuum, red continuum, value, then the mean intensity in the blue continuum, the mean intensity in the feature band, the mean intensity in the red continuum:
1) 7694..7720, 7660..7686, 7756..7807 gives 0.2 Ang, 9.28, 9.21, 9.33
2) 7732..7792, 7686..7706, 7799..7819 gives 1.2 Ang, 9.26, 9.25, 9.58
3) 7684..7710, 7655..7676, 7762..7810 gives -0.3 Ang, 9.05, 9.24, 9.32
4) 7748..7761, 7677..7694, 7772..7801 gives 0.0 Ang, 9.47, 9.25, 9.16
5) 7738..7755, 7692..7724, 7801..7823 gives 0.3 Ang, 9.19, 9.18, 9.67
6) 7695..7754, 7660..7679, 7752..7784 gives -0.2 Ang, 9.15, 9.27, 9.32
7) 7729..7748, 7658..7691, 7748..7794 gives 0.0 Ang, 9.3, 9.31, 9.31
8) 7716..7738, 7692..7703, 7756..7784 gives -0.4 Ang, 9.09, 9.37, 9.33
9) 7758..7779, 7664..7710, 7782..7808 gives -0.4 Ang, 9.3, 9.5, 9.3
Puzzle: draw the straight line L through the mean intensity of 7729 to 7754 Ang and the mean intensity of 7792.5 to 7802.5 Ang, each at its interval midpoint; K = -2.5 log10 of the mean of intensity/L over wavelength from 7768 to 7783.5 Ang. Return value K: 0.01 mag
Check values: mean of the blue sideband 9.31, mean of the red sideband 9.41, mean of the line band 9.26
